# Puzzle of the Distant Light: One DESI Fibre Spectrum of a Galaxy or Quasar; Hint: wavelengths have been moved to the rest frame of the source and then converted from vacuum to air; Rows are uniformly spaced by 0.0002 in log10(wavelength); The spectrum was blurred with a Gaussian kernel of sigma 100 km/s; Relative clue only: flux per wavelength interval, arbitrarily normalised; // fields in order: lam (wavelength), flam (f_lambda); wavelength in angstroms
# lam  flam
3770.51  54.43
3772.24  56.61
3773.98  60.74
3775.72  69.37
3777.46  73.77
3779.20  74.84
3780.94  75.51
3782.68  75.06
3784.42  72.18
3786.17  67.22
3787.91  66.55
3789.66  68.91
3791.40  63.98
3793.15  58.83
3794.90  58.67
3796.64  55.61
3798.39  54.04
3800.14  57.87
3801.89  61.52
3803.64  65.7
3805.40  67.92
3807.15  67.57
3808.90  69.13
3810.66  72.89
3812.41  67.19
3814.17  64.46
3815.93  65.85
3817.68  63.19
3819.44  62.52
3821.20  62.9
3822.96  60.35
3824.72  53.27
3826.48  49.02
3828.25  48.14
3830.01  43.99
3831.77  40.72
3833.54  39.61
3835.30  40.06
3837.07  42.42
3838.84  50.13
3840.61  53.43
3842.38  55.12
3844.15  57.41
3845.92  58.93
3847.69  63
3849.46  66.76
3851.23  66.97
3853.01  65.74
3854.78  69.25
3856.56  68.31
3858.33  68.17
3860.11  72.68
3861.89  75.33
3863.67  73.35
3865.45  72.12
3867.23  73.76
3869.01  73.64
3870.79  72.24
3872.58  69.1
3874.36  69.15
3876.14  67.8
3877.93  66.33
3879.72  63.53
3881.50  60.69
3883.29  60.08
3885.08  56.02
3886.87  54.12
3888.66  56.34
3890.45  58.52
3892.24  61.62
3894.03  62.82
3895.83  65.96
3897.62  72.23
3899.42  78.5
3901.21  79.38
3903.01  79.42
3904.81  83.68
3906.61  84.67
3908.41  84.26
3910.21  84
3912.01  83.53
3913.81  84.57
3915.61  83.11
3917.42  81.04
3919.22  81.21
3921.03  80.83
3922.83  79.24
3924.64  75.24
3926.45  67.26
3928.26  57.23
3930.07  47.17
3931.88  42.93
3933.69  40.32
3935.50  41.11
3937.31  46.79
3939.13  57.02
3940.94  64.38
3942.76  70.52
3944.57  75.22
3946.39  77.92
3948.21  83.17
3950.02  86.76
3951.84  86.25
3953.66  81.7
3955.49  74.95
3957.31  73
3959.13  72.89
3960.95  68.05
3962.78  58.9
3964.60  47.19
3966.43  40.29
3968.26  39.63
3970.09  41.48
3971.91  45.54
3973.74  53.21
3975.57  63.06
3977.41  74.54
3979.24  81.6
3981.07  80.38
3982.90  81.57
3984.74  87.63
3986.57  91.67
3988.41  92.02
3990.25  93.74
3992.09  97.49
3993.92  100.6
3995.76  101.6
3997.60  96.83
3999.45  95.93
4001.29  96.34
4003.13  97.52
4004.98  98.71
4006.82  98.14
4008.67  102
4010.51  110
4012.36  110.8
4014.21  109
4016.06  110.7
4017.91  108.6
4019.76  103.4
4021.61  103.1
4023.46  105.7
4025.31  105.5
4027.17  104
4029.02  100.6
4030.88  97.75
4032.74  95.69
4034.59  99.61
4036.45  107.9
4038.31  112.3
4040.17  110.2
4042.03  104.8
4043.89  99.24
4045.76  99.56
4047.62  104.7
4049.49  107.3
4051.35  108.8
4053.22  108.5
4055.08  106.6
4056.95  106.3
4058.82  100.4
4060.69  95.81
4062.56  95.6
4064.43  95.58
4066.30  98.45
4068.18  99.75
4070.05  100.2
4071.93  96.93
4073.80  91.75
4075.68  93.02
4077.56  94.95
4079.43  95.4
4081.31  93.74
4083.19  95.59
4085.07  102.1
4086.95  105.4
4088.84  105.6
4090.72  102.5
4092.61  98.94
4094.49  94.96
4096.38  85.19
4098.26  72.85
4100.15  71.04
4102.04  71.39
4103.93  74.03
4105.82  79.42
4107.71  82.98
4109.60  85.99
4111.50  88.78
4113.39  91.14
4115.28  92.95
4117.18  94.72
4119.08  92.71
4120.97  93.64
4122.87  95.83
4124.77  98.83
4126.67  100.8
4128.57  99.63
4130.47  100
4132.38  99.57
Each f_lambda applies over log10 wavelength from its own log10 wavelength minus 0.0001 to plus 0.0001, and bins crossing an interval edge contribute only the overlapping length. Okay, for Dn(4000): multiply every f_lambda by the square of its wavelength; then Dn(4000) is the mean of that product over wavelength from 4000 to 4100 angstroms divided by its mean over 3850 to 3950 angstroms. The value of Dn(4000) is 1.57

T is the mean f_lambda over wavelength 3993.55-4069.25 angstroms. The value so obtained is 103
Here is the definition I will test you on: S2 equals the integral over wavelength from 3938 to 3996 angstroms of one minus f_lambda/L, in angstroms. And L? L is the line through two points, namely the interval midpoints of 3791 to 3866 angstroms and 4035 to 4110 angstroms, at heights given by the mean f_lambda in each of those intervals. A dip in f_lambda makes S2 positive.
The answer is 5.79 angstroms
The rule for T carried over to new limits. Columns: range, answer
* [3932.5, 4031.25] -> 81.9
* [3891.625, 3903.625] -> 71.5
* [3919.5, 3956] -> 67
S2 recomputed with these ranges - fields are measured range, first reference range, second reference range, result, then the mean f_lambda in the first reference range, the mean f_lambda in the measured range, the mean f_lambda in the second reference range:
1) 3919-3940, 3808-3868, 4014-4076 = 5.3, 60.5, 59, 103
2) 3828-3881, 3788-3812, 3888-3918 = 6.3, 63.5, 61.8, 75.6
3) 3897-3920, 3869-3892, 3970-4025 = -3.8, 63.2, 81.6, 92.1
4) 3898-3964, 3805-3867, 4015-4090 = 5.3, 60.6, 72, 102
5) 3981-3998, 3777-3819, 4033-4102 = -0.7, 66.1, 92.8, 98.5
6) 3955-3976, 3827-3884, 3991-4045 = 7.8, 61.5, 56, 103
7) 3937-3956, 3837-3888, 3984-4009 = 2.4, 64.7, 73.9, 96.4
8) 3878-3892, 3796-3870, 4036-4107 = 2.0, 61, 59.1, 96.9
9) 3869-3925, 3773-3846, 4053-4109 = -0.8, 60.4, 72.3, 93.6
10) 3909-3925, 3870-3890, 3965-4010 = -2.9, 63.1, 81.7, 81.2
